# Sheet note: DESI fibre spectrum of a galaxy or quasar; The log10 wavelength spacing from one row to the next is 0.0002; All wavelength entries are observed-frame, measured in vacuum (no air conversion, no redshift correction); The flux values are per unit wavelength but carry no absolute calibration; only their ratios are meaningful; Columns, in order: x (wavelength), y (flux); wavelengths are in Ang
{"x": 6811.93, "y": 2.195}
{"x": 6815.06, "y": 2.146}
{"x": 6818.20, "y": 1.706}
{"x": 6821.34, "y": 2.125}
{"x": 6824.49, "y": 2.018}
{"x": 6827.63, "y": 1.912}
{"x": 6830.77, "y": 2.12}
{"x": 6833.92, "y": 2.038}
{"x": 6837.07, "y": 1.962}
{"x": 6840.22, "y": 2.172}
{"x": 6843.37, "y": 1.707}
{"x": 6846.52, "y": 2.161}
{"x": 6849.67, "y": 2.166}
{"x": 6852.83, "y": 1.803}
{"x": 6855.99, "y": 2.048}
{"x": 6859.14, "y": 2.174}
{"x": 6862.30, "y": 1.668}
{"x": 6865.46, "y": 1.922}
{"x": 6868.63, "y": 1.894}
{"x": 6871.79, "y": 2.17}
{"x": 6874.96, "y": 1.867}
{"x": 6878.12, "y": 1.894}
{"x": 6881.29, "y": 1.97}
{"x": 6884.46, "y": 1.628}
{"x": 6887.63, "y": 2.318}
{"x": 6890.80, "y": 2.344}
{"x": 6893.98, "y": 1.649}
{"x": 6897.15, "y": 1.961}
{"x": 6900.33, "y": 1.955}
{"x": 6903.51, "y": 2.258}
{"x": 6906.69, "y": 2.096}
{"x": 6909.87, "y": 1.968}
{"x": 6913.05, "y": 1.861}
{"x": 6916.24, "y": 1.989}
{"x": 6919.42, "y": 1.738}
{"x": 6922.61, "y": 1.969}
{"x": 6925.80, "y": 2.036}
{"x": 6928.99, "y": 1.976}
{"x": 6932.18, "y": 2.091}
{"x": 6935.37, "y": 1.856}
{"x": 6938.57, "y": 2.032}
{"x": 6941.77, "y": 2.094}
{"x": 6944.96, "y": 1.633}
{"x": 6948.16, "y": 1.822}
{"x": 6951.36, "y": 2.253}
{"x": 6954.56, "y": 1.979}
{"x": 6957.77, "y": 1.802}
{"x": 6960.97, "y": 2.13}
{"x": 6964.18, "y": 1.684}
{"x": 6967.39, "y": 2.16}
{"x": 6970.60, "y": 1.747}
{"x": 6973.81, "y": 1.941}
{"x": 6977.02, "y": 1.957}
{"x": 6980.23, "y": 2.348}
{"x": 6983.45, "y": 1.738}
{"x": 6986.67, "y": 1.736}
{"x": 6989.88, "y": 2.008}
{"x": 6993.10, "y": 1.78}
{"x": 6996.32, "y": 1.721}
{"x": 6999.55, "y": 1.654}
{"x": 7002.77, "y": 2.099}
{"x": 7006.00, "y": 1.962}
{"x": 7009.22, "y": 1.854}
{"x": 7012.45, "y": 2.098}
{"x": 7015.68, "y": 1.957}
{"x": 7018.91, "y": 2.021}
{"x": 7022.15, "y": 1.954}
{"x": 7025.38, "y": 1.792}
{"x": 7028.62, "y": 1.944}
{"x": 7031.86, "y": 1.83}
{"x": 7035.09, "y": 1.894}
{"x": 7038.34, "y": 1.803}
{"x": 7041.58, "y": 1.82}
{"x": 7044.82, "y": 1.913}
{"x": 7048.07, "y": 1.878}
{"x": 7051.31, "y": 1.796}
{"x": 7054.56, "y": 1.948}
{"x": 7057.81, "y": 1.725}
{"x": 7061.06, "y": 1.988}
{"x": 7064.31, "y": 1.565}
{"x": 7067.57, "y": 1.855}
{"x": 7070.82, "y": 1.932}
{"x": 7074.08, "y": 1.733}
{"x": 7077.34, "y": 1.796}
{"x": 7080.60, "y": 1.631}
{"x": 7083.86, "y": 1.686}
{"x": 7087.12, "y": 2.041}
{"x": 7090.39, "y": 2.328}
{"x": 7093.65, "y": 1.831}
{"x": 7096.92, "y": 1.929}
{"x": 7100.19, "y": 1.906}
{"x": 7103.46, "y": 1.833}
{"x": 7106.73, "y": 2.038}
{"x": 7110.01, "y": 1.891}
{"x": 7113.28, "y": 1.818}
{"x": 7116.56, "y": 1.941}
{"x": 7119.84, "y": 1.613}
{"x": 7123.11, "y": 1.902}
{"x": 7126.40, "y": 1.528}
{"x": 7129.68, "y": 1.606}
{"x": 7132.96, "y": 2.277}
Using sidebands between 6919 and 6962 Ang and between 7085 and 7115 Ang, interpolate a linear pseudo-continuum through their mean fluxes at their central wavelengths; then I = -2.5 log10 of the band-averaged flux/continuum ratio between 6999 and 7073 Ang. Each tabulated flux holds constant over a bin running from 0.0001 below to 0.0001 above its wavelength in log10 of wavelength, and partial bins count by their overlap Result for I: 0.04 mag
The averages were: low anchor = 1.96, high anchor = 1.95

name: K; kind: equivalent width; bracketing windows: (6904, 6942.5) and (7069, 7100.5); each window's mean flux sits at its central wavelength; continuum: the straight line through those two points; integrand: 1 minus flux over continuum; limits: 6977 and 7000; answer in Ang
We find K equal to 0.81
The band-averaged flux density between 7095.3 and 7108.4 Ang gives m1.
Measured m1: 1.93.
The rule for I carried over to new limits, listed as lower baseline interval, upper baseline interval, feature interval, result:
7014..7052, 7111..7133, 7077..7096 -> -0.04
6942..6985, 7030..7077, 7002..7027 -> -0.05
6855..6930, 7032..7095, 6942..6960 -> 0.01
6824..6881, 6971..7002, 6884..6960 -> -0.03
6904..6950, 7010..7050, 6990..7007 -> 0.04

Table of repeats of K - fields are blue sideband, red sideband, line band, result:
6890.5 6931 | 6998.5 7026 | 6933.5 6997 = 1.1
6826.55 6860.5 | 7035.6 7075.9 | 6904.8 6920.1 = 0.1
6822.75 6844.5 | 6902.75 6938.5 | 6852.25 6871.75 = 0.5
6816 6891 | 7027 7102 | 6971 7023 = -0.6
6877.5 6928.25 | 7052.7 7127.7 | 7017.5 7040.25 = 0.0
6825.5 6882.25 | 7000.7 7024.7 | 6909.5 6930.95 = 0.5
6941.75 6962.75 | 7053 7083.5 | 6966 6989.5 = -0.4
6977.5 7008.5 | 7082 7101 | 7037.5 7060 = 1.0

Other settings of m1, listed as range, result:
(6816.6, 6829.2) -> 1.94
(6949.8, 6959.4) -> 2.01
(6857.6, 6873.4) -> 1.96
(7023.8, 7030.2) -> 1.87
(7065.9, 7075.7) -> 1.84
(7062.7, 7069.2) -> 1.71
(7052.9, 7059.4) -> 1.84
